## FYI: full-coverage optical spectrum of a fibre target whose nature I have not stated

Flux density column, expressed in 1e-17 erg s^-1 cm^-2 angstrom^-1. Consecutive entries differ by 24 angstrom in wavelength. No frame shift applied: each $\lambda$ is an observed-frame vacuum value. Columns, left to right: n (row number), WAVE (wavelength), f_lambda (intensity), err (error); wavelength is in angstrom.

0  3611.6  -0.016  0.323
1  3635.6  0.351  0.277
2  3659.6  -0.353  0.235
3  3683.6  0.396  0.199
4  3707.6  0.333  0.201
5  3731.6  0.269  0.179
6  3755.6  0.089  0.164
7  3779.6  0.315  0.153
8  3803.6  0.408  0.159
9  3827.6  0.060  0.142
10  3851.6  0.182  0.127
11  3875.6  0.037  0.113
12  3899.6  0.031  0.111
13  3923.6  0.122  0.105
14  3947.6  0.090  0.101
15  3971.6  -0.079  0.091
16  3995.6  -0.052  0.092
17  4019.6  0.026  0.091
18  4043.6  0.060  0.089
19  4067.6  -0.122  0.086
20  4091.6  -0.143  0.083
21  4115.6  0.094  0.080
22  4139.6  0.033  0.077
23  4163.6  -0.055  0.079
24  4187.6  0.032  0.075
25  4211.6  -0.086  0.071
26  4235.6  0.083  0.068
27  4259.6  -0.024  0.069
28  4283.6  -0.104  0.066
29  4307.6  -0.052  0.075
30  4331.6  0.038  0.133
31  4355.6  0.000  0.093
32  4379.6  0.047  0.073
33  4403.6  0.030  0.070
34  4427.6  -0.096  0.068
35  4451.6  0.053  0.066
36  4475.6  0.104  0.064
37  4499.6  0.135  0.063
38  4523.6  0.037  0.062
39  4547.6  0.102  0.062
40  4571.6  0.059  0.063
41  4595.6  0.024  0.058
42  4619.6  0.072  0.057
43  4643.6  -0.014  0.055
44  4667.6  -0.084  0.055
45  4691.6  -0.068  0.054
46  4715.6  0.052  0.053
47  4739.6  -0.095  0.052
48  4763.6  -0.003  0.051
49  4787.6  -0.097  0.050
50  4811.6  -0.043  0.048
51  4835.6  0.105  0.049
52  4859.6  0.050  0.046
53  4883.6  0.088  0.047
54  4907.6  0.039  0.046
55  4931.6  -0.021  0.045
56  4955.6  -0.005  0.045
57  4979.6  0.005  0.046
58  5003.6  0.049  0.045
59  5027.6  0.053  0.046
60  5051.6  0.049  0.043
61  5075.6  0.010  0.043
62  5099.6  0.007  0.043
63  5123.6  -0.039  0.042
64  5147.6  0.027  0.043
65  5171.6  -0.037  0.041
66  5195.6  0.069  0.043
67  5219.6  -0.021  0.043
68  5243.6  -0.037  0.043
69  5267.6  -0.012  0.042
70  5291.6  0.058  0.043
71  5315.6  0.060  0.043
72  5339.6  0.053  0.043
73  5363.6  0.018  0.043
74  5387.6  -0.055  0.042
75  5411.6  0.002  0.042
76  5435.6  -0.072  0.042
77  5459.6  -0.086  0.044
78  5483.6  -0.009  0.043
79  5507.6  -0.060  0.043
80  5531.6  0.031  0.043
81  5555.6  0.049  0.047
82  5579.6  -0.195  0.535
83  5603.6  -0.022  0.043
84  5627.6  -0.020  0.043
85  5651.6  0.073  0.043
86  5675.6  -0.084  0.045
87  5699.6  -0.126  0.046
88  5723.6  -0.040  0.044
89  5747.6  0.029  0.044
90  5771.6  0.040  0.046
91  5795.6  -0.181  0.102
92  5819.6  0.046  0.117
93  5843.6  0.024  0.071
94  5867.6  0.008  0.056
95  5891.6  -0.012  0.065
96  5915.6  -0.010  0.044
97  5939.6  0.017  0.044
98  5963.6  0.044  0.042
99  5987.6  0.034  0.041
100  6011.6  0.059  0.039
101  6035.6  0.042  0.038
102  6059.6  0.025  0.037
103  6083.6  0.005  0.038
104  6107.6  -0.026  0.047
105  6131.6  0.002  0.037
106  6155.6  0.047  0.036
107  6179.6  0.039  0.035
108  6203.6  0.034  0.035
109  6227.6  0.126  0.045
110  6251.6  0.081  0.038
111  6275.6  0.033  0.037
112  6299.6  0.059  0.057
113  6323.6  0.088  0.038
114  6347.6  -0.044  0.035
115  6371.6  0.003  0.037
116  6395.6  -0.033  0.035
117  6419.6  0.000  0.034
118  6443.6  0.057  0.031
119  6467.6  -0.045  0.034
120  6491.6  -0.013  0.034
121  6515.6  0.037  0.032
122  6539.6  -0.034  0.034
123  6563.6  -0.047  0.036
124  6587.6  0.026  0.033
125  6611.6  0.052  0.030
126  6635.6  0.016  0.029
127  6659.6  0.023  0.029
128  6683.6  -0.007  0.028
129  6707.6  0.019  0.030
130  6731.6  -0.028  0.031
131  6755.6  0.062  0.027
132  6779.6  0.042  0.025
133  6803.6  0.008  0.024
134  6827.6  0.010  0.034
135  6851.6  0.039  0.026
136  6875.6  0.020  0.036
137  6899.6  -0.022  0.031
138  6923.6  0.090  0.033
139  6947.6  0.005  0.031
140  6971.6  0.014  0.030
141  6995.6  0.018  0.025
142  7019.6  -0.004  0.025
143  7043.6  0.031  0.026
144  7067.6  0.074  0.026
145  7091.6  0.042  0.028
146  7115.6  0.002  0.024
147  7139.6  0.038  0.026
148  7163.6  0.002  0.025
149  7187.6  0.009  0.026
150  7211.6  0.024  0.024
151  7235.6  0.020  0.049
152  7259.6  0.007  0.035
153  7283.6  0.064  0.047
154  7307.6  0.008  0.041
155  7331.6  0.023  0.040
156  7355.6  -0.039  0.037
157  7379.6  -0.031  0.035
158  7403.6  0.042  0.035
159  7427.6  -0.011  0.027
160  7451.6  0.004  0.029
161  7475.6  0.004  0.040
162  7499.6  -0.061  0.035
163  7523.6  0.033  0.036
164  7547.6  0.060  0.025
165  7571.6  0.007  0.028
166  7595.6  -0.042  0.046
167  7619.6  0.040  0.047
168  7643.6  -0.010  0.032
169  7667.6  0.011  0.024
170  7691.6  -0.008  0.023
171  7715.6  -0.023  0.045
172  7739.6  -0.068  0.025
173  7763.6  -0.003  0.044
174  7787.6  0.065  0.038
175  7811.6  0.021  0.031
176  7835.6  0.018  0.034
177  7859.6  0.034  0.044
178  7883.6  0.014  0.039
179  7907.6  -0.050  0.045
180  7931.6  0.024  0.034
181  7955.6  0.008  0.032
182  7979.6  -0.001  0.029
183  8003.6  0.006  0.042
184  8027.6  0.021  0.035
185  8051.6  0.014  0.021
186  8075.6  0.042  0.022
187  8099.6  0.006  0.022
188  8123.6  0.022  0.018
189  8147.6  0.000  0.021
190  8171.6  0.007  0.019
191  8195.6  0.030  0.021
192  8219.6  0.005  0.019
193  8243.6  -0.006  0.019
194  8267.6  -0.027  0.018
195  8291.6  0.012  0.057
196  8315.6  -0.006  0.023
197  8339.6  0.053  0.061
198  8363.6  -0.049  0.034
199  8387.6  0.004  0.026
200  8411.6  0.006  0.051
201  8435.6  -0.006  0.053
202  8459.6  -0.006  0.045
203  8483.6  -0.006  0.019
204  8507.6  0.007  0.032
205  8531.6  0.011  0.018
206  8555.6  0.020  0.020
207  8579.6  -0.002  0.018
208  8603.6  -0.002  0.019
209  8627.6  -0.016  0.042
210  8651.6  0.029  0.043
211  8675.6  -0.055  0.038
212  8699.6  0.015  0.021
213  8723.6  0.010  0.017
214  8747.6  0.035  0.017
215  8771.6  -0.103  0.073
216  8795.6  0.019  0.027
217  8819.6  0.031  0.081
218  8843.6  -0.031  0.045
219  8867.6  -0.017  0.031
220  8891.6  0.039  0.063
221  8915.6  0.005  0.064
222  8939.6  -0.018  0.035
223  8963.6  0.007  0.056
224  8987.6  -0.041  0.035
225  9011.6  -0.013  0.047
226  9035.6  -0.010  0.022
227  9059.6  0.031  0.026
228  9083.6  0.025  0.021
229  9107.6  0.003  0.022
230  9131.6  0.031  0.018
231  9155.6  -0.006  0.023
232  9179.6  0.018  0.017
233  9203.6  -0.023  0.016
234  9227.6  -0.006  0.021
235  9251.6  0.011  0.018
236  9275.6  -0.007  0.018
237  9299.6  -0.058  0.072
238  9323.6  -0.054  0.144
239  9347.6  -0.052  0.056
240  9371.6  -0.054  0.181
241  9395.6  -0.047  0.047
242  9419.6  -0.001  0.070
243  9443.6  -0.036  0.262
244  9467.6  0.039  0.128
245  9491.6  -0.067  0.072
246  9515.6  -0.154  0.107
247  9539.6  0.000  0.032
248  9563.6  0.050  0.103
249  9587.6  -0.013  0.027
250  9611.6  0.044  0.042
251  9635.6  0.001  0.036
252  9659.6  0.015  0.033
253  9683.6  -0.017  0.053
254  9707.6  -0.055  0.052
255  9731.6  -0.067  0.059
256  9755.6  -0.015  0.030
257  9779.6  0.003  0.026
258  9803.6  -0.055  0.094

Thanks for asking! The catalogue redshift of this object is 0.090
